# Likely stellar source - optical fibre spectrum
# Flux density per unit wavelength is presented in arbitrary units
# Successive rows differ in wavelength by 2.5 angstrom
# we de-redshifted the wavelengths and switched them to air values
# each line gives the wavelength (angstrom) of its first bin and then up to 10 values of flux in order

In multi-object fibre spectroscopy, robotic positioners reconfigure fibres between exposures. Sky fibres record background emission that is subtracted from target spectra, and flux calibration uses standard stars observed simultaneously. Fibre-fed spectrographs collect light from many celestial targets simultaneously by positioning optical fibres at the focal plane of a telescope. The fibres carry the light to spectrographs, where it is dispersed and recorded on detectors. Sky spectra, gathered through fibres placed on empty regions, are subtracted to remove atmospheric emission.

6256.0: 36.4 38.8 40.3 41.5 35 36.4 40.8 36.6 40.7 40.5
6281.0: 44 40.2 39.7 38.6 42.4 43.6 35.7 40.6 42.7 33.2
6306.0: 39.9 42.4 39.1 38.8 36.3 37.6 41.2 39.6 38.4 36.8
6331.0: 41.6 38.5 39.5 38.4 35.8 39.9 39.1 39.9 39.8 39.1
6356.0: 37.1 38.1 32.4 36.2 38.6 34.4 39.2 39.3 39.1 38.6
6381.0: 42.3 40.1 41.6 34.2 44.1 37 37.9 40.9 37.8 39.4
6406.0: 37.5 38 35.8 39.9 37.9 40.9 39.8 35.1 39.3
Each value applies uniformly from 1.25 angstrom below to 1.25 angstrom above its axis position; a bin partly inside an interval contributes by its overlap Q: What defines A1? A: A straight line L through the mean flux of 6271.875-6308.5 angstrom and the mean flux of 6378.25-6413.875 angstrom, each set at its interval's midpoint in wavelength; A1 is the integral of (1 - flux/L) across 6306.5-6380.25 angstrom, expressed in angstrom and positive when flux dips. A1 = 1.9 angstrom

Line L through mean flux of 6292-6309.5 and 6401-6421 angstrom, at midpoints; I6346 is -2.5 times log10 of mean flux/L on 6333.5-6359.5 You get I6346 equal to 0.02 mag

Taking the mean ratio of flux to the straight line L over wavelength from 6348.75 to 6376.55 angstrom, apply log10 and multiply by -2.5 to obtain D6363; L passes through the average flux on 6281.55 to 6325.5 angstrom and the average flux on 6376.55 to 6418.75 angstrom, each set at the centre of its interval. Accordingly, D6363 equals 0.05 mag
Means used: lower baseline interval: 39.6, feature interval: 37.6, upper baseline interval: 39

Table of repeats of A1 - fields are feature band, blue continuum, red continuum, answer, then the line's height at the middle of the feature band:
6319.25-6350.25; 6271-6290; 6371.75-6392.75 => 0.7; 40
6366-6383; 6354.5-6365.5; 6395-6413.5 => -0.9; 36.9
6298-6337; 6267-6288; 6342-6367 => -0.3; 38.8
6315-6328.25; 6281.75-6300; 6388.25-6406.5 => 0.4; 39.9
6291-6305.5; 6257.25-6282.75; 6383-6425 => -0.1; 39.3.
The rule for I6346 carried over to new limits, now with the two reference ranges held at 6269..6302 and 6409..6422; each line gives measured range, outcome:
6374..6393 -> -0.02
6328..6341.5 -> 0.03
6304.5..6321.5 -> 0.02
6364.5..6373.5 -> 0.05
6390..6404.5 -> -0.01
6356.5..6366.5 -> 0.09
